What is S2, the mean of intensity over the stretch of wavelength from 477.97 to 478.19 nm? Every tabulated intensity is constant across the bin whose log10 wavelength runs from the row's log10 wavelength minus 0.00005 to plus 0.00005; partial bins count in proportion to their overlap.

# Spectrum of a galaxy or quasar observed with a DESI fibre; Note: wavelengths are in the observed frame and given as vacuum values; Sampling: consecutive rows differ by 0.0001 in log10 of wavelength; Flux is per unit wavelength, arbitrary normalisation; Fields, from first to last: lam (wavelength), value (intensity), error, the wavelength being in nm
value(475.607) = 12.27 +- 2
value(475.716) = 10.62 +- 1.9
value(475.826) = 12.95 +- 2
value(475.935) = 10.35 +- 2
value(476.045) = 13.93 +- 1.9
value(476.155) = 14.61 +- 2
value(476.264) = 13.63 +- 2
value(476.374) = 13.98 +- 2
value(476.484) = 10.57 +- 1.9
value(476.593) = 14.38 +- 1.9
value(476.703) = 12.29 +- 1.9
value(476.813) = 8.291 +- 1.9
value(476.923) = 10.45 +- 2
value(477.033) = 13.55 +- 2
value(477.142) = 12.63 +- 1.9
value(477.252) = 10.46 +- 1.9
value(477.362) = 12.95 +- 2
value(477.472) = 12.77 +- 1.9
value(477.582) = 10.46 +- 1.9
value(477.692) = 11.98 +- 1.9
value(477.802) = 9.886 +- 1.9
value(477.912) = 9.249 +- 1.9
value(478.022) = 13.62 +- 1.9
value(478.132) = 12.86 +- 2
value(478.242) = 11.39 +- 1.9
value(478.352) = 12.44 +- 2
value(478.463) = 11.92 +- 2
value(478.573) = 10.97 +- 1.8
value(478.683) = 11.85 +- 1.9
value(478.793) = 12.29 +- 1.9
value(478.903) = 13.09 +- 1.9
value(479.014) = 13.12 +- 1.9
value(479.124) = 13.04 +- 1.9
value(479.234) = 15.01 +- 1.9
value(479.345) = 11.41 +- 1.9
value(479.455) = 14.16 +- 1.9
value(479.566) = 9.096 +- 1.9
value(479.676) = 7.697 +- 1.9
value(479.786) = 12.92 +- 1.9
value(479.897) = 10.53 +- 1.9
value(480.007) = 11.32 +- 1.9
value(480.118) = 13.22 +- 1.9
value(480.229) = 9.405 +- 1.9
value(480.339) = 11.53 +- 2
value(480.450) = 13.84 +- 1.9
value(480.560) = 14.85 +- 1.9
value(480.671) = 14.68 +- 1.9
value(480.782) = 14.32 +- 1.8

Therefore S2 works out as 13.2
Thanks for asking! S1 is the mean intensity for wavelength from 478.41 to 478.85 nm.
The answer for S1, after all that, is 11.8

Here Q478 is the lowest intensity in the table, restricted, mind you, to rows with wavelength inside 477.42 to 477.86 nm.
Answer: 9.886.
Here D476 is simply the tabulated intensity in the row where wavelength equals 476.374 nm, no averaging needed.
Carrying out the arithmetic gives 13.98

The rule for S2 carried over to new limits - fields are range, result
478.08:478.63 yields 11.9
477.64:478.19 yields 11.5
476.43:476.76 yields 12.4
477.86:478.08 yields 11.5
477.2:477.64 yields 11.7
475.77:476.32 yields 13.1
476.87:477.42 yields 12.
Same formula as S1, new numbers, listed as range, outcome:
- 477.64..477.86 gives 10.9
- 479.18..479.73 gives 11.5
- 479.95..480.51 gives 11.9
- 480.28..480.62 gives 13.4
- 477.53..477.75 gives 11.2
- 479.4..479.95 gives 10.9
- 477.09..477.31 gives 11.5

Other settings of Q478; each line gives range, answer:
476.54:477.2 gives 8.291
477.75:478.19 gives 9.249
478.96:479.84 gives 7.697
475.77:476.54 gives 10.35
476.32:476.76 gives 10.57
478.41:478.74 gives 10.97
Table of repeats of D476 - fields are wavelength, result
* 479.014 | 13.12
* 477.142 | 12.63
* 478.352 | 12.44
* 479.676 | 7.697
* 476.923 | 10.45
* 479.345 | 11.41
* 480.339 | 11.53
